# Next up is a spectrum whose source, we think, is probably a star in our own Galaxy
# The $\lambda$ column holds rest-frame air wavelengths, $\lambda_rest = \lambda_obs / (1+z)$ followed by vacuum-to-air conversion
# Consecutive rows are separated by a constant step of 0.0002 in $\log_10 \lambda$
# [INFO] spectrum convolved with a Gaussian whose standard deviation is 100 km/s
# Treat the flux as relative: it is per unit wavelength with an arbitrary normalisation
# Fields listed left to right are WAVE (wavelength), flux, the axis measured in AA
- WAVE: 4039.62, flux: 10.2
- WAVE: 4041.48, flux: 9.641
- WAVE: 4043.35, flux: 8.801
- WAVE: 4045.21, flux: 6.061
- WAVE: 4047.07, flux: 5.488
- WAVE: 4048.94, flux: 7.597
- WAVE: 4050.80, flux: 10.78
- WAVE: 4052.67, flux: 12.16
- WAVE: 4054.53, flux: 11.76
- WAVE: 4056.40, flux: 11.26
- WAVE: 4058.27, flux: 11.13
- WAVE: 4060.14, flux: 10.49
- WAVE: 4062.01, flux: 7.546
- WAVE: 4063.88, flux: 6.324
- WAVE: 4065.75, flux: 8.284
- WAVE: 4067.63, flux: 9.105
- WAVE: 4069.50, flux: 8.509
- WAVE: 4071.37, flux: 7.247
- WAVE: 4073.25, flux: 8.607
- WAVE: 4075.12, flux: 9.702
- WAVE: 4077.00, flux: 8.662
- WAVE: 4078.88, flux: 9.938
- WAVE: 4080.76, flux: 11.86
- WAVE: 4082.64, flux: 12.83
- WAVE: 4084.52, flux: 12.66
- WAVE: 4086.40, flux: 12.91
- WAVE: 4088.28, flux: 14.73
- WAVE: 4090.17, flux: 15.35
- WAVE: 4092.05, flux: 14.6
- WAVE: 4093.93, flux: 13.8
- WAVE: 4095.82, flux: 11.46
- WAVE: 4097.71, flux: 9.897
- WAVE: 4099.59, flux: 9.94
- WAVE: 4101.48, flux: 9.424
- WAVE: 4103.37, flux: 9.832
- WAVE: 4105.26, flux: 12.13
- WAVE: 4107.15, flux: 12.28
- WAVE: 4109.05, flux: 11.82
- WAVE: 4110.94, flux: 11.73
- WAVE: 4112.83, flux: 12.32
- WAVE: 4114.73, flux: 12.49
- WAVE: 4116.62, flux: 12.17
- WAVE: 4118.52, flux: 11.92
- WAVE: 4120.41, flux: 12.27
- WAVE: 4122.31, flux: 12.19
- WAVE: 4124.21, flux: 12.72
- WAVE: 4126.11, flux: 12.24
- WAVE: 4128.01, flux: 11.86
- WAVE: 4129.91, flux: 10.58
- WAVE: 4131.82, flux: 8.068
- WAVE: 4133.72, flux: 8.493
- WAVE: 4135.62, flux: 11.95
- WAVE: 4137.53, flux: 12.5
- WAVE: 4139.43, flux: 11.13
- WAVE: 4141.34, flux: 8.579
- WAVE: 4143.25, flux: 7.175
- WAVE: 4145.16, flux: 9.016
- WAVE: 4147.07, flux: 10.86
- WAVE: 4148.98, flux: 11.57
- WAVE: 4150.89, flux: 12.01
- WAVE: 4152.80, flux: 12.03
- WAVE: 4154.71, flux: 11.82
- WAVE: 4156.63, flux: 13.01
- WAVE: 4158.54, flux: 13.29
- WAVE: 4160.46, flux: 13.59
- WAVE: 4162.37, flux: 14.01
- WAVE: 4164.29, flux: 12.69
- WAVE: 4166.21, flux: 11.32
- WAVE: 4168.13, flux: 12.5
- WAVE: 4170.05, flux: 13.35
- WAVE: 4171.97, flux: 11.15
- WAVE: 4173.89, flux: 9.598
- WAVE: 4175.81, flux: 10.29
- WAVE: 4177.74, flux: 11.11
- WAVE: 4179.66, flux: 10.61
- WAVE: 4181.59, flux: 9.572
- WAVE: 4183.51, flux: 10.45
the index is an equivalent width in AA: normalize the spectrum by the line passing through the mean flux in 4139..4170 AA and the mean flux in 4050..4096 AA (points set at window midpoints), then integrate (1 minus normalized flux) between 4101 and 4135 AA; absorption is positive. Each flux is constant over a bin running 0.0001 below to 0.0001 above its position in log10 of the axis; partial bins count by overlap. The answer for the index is -0.4 AA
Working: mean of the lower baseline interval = 10.9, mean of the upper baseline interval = 11.6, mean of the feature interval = 11.4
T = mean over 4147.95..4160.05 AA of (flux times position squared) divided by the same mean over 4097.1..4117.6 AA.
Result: 1.12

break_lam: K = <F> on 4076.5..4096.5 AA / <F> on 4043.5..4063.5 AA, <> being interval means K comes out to 1.36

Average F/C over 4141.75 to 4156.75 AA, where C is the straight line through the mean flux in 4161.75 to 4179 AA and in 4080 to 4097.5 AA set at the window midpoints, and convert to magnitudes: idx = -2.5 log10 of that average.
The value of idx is 0.129 mag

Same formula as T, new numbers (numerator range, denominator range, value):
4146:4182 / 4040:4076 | 1.39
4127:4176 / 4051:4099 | 1.08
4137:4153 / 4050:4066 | 1.08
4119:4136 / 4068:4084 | 1.17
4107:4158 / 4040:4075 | 1.31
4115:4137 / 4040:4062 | 1.24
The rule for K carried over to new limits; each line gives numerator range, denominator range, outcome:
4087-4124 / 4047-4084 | 1.27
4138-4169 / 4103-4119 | 0.97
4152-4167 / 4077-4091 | 1.01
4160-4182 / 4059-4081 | 1.33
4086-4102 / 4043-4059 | 1.32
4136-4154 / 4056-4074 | 1.21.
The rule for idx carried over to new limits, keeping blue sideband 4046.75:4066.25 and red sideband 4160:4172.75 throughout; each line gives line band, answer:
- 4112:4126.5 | -0.09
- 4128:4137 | 0.16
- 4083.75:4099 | -0.24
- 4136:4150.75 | 0.17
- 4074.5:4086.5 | -0.10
